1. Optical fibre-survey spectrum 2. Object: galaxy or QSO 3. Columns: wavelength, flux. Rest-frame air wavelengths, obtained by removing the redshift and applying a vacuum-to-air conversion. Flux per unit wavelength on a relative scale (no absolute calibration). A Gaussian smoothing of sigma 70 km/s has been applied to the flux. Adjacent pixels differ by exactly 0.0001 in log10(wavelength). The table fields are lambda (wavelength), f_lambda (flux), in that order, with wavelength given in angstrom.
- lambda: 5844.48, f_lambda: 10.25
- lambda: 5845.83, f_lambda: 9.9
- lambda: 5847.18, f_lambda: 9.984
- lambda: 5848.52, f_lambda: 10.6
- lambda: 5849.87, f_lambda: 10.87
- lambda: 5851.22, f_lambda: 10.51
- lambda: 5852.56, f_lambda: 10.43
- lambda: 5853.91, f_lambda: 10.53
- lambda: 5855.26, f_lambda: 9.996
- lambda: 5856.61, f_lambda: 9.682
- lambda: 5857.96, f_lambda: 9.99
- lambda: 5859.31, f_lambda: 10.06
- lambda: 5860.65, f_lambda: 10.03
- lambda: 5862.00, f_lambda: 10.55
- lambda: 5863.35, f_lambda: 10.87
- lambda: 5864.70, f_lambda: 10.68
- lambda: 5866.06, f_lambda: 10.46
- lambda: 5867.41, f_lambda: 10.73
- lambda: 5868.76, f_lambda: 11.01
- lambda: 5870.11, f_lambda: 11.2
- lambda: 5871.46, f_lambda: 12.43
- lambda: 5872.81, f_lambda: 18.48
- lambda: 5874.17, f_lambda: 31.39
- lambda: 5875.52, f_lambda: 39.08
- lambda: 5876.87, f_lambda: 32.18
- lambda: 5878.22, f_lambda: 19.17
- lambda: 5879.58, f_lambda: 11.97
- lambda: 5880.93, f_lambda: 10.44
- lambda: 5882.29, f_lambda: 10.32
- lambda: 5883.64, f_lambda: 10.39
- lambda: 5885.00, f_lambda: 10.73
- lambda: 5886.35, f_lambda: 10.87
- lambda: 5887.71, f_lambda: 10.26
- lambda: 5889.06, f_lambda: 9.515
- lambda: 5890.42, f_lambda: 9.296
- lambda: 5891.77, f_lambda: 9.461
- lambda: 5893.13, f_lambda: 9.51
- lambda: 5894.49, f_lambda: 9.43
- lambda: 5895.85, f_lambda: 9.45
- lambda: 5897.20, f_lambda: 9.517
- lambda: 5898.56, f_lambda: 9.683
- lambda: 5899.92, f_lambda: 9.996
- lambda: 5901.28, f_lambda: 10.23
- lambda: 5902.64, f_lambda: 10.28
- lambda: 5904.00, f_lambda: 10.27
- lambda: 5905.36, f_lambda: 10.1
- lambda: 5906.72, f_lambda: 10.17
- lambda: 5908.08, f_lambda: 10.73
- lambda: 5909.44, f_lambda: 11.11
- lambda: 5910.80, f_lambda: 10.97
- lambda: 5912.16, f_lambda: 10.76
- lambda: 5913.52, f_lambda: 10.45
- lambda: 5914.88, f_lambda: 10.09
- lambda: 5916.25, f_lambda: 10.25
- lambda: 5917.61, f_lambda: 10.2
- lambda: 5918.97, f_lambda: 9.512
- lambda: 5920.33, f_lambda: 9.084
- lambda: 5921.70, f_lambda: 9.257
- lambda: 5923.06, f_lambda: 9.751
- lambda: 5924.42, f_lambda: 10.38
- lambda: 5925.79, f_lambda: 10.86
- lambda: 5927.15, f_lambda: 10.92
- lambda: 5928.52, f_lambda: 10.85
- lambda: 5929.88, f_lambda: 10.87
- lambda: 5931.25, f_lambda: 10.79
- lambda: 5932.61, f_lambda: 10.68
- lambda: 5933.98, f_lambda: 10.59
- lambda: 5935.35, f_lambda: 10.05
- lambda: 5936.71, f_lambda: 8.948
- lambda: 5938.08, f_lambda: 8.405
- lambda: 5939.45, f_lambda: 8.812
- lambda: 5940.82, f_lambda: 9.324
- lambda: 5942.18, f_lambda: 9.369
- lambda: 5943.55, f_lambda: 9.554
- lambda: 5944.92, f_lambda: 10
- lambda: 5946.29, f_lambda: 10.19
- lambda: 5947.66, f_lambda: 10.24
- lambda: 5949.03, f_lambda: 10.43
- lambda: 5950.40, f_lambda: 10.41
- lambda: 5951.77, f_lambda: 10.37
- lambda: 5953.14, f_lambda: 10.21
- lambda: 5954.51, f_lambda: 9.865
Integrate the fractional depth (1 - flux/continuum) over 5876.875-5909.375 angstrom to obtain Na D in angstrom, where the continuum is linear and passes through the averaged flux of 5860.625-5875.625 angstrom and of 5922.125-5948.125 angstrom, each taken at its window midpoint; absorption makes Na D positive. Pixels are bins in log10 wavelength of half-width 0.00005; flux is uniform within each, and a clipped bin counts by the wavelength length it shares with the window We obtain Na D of 5.4 angstrom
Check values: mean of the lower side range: 14.9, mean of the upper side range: 10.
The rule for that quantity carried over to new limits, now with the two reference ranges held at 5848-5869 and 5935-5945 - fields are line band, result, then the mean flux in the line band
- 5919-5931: -1.0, 10.2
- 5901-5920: -1.3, 10.3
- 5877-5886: -2.9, 13.3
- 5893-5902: 0.1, 9.7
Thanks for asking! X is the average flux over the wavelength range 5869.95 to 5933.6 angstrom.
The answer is 12.2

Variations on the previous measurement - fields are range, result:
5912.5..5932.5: 10.3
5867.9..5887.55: 16.9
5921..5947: 9.98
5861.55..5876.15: 16.1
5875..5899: 13.3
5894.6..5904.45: 9.88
